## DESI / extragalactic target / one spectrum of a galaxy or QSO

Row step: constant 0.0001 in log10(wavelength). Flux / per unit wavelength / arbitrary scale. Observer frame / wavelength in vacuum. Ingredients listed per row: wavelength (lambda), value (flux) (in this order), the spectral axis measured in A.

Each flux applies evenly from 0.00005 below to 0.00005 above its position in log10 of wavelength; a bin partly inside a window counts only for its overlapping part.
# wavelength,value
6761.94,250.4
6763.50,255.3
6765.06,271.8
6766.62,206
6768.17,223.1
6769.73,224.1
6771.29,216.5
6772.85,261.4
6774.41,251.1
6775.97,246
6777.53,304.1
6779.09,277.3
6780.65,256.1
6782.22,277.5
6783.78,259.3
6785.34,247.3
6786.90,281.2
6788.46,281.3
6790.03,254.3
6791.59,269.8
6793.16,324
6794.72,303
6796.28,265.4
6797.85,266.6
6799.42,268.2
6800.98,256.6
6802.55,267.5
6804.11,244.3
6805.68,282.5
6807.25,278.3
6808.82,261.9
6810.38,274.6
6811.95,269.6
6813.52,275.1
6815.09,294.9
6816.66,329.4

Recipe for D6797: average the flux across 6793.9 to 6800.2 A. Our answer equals 276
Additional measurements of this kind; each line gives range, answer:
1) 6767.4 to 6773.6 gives 231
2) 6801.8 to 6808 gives 268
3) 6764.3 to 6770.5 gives 231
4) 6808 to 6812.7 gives 269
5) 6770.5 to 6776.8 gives 244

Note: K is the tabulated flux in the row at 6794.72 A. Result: 303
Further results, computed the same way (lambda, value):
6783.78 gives 259.3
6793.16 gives 324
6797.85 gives 266.6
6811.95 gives 269.6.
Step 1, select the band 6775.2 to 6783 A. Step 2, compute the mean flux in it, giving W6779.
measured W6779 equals 272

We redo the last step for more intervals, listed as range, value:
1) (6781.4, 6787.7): 266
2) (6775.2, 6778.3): 275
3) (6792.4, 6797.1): 297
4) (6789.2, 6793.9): 282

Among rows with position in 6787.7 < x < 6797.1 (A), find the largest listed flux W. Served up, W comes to 324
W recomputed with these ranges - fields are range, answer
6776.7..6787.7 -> 304.1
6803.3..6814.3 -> 282.5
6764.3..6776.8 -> 271.8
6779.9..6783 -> 277.5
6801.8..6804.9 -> 267.5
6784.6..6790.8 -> 281.3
